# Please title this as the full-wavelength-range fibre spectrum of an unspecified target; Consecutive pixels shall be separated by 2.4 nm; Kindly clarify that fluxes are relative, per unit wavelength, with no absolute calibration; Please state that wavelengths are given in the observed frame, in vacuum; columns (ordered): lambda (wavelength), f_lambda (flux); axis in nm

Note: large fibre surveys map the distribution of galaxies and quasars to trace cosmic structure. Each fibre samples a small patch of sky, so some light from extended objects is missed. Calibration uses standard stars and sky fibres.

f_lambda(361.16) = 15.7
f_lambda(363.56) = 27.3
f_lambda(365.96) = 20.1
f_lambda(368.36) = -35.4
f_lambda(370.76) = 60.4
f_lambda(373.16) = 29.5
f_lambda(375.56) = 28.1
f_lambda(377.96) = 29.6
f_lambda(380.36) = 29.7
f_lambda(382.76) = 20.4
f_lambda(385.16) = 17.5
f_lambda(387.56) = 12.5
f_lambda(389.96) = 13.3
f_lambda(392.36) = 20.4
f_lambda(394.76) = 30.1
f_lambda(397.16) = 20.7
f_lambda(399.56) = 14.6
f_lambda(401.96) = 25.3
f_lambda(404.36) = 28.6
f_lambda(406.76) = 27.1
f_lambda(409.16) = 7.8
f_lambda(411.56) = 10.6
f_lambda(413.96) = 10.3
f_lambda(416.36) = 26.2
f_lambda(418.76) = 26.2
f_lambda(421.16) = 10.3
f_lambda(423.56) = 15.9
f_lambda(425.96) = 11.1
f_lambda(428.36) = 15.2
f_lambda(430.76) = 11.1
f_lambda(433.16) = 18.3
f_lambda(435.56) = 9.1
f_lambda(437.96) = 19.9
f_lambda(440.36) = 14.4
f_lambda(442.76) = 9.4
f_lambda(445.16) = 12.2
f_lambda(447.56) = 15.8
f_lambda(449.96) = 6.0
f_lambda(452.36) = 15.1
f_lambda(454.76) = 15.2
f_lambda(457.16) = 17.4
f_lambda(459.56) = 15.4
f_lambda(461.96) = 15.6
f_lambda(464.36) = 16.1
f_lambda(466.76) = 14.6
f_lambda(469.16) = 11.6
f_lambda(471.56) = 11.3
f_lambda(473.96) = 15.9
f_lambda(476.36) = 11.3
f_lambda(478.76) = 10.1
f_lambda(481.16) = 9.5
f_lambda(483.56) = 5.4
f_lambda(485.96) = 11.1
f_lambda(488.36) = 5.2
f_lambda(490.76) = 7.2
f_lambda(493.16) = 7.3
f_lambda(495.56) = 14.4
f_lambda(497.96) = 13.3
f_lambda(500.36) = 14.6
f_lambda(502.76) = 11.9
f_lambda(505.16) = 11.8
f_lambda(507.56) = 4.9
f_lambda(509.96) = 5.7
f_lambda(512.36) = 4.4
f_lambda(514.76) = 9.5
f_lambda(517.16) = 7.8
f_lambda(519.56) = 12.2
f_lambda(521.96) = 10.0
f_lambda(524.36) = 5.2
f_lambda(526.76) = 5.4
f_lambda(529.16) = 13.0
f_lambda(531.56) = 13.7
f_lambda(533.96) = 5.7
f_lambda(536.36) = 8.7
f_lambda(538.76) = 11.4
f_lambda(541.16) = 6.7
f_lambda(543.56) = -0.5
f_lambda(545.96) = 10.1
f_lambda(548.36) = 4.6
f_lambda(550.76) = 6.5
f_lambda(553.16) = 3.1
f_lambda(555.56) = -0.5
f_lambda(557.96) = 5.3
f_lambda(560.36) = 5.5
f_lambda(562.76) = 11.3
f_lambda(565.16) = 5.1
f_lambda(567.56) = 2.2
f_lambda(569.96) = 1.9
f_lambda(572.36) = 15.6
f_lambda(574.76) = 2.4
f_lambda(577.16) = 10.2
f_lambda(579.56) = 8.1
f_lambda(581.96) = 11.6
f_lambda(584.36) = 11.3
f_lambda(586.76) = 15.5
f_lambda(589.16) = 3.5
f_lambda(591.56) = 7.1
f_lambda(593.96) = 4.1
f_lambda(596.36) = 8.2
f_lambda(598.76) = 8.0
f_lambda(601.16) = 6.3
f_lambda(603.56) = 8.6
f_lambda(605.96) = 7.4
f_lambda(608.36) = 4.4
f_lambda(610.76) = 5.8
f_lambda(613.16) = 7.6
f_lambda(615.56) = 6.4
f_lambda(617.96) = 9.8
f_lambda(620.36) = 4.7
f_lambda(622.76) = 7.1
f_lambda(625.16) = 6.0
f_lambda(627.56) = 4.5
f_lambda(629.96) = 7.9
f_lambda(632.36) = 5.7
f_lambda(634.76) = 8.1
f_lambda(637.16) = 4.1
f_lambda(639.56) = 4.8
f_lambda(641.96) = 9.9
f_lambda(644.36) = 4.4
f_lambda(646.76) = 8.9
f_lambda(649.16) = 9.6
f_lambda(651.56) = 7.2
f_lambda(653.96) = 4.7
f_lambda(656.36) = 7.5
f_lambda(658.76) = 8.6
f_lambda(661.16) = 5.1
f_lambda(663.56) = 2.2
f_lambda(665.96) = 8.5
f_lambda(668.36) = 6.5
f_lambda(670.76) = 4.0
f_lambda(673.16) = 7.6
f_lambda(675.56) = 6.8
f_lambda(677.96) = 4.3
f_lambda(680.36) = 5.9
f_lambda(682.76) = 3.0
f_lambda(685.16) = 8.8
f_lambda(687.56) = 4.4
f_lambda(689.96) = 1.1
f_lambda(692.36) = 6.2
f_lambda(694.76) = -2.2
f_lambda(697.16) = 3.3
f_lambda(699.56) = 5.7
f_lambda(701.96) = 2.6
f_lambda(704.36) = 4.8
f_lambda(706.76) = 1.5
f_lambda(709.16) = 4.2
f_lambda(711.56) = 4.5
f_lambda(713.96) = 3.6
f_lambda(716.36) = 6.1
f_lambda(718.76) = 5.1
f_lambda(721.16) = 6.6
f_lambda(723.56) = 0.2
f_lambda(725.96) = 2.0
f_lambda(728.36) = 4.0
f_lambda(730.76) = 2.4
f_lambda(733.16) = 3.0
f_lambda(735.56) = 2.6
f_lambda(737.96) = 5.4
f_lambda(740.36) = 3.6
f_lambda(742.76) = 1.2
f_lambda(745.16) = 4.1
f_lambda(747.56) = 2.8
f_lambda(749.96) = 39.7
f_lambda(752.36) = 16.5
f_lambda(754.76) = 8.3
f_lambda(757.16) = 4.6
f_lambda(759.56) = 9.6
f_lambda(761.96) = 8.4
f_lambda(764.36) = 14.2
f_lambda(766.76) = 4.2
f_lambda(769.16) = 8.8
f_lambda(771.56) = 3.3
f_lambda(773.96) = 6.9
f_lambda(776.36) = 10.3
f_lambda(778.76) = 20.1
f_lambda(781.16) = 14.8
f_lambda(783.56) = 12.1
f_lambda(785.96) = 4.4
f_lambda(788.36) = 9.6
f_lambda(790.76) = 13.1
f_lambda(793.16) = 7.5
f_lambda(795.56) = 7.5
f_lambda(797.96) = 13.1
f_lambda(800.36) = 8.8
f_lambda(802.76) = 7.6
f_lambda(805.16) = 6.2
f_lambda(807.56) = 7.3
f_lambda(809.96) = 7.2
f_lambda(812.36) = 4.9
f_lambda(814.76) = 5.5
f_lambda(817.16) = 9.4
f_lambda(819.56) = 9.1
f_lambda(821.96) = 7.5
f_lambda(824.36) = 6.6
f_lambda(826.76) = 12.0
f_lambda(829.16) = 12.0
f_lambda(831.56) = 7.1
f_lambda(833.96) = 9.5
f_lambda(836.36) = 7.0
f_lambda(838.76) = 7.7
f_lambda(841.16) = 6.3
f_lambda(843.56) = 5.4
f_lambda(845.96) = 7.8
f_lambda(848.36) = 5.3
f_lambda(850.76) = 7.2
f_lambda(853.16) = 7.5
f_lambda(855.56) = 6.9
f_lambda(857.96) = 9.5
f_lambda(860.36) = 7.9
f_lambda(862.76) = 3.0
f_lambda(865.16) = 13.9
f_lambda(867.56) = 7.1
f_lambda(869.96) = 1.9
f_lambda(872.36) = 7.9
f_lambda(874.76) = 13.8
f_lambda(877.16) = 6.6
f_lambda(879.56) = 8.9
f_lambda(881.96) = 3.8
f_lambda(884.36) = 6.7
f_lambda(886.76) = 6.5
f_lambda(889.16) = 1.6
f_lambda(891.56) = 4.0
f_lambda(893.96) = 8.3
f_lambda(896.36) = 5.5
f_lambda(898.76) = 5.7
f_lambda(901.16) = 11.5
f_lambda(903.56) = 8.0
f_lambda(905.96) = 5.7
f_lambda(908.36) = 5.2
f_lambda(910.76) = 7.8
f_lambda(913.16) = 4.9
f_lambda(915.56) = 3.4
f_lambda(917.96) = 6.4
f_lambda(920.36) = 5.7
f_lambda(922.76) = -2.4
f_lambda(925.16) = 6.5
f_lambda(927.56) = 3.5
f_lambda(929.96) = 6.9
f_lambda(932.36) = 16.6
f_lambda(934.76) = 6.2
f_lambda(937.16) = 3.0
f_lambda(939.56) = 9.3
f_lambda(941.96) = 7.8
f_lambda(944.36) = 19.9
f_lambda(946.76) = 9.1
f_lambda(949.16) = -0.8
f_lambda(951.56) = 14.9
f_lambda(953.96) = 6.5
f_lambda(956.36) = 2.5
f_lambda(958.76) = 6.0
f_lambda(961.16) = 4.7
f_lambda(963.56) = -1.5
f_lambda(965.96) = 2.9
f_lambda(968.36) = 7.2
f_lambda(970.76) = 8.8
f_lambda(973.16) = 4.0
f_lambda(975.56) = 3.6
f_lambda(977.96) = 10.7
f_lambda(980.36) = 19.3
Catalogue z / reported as 1.014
